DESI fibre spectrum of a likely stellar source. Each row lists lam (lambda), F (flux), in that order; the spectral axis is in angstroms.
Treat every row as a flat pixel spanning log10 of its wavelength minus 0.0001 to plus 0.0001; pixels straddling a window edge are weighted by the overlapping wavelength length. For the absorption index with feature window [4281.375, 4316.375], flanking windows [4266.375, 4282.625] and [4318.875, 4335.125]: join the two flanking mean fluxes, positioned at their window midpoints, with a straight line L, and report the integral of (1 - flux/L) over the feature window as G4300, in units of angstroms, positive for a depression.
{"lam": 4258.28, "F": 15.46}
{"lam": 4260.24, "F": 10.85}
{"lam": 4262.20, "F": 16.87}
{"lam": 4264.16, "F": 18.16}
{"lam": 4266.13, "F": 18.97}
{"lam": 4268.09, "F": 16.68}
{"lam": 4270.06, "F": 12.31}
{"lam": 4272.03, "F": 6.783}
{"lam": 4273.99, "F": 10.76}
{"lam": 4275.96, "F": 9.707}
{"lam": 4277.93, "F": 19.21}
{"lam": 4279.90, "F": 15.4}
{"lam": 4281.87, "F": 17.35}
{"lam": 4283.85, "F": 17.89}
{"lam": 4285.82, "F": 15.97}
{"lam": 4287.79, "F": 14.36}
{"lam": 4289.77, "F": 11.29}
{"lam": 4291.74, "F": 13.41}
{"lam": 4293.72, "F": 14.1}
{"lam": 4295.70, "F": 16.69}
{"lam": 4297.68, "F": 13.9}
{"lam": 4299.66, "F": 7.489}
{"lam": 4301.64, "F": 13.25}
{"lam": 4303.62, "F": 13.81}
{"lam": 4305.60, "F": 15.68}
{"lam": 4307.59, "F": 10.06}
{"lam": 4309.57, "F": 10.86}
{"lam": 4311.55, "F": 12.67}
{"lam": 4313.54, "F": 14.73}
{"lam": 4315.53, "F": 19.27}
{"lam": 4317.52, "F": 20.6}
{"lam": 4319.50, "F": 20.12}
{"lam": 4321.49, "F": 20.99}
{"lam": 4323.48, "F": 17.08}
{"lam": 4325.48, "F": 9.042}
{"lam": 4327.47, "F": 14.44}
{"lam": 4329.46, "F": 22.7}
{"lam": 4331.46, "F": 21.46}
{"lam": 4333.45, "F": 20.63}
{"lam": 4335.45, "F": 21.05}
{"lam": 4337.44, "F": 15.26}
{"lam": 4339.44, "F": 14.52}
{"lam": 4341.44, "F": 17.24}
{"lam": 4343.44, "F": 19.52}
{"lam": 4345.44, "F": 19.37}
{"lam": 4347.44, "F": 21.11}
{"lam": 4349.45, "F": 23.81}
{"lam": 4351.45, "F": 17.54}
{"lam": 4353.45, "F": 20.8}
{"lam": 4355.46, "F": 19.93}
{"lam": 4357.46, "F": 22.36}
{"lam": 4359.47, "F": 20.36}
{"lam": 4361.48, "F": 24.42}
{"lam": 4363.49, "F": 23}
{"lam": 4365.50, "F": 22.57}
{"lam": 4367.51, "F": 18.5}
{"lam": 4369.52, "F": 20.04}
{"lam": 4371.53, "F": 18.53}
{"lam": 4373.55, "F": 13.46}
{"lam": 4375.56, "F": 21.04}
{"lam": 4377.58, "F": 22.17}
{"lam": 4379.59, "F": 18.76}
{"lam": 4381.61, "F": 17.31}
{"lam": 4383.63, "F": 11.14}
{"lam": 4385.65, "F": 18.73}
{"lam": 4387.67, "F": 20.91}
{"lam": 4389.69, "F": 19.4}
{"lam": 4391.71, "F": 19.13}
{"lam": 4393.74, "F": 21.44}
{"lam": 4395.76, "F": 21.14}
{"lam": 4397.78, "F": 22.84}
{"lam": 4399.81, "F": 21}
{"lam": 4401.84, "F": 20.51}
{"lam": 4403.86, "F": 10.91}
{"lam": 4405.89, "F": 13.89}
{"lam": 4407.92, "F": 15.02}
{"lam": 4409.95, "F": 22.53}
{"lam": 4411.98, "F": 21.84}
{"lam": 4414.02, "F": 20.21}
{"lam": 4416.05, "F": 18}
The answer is 4.0 angstroms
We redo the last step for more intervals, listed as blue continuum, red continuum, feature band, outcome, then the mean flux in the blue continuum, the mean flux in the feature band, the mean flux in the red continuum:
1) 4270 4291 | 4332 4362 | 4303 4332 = 1.7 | 13.8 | 16.2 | 19.8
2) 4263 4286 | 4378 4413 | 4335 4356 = -2.3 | 14.9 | 19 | 18.7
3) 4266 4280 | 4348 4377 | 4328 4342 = -0.5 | 13.3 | 18.9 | 20.5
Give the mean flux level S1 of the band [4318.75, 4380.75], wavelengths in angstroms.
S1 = 19.4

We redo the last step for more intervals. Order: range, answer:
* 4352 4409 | 19.2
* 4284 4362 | 17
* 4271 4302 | 13.6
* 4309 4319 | 16.1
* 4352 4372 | 21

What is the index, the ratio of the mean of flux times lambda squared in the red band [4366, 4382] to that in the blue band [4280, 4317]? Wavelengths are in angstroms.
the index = 1.4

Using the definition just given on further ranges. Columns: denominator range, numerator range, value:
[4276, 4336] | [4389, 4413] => 1.27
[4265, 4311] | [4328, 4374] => 1.50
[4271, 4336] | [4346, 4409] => 1.32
